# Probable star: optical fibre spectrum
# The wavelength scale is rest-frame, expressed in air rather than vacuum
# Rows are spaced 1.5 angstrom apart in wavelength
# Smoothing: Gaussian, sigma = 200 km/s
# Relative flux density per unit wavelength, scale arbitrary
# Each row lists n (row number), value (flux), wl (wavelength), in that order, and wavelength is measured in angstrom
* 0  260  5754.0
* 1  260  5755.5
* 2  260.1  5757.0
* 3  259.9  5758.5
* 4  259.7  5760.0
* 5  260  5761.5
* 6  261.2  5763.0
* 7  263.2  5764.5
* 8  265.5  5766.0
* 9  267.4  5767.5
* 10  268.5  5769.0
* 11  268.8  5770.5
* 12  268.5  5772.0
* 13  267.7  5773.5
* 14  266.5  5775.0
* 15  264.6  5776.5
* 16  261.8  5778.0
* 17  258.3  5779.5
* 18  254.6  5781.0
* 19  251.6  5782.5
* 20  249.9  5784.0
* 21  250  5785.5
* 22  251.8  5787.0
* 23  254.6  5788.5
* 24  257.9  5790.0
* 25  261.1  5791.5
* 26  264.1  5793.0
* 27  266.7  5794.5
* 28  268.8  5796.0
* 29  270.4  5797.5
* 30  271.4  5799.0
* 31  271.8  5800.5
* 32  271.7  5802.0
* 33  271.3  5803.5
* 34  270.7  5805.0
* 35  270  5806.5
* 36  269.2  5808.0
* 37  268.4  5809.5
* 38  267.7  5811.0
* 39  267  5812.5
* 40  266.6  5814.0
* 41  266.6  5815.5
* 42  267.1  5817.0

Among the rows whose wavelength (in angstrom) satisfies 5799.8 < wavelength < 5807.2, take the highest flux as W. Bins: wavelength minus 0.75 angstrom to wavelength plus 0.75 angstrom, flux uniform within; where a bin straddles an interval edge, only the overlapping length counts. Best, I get 271.8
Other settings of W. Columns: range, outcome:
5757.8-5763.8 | 261.2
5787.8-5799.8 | 271.4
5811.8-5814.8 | 267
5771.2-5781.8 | 268.5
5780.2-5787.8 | 254.6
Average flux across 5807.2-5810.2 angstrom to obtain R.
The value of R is 269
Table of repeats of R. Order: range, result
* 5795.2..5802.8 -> 271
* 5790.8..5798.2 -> 266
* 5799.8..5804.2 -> 272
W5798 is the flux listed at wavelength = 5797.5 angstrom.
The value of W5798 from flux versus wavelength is 270.4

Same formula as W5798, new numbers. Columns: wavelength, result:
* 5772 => 268.5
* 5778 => 261.8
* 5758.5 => 259.9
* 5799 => 271.4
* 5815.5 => 266.6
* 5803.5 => 271.3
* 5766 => 265.5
